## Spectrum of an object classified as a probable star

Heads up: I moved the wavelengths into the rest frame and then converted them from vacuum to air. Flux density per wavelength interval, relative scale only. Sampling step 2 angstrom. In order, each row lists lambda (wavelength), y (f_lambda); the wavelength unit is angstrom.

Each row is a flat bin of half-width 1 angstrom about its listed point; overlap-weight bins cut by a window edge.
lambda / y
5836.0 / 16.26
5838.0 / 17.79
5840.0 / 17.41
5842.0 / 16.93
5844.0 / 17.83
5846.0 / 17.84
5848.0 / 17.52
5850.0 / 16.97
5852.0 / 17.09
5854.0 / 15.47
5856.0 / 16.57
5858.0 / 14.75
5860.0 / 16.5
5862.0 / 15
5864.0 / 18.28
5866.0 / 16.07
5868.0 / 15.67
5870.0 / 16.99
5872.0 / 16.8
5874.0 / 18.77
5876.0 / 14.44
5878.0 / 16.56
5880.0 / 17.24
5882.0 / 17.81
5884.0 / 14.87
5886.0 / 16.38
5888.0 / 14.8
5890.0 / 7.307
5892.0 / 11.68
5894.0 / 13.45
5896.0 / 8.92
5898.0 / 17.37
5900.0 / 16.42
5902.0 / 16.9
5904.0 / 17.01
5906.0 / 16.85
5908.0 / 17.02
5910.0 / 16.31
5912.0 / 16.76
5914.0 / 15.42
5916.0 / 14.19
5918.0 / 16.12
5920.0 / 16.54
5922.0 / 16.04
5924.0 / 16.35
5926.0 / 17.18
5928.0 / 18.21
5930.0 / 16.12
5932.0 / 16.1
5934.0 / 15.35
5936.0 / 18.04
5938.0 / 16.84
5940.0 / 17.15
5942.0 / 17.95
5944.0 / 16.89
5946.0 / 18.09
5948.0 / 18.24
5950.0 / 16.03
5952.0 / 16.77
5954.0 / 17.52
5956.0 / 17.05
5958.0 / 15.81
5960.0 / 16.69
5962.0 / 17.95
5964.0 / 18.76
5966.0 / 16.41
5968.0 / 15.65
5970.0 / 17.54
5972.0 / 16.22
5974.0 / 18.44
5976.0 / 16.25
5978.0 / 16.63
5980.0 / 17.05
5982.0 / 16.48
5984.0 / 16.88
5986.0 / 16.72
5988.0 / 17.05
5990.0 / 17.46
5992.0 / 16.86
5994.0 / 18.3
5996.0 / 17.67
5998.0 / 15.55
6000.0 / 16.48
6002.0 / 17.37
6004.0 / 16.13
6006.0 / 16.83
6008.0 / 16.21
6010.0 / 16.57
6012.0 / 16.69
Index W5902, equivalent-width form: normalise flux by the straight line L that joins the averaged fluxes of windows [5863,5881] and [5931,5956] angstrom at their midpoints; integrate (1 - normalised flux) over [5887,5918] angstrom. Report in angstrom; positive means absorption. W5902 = 4.0 angstrom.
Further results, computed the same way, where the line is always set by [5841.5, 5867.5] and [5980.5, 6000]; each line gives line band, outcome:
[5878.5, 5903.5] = 3.3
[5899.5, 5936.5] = 0.8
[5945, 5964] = -0.4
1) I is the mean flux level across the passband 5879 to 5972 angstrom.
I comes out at 16.2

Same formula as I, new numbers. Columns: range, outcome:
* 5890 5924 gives 15.2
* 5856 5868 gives 16.1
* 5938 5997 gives 17.1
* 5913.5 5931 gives 16.3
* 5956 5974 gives 17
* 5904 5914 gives 16.6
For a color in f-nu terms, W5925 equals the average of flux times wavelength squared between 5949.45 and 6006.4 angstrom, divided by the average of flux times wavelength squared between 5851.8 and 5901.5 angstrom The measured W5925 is 1.14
